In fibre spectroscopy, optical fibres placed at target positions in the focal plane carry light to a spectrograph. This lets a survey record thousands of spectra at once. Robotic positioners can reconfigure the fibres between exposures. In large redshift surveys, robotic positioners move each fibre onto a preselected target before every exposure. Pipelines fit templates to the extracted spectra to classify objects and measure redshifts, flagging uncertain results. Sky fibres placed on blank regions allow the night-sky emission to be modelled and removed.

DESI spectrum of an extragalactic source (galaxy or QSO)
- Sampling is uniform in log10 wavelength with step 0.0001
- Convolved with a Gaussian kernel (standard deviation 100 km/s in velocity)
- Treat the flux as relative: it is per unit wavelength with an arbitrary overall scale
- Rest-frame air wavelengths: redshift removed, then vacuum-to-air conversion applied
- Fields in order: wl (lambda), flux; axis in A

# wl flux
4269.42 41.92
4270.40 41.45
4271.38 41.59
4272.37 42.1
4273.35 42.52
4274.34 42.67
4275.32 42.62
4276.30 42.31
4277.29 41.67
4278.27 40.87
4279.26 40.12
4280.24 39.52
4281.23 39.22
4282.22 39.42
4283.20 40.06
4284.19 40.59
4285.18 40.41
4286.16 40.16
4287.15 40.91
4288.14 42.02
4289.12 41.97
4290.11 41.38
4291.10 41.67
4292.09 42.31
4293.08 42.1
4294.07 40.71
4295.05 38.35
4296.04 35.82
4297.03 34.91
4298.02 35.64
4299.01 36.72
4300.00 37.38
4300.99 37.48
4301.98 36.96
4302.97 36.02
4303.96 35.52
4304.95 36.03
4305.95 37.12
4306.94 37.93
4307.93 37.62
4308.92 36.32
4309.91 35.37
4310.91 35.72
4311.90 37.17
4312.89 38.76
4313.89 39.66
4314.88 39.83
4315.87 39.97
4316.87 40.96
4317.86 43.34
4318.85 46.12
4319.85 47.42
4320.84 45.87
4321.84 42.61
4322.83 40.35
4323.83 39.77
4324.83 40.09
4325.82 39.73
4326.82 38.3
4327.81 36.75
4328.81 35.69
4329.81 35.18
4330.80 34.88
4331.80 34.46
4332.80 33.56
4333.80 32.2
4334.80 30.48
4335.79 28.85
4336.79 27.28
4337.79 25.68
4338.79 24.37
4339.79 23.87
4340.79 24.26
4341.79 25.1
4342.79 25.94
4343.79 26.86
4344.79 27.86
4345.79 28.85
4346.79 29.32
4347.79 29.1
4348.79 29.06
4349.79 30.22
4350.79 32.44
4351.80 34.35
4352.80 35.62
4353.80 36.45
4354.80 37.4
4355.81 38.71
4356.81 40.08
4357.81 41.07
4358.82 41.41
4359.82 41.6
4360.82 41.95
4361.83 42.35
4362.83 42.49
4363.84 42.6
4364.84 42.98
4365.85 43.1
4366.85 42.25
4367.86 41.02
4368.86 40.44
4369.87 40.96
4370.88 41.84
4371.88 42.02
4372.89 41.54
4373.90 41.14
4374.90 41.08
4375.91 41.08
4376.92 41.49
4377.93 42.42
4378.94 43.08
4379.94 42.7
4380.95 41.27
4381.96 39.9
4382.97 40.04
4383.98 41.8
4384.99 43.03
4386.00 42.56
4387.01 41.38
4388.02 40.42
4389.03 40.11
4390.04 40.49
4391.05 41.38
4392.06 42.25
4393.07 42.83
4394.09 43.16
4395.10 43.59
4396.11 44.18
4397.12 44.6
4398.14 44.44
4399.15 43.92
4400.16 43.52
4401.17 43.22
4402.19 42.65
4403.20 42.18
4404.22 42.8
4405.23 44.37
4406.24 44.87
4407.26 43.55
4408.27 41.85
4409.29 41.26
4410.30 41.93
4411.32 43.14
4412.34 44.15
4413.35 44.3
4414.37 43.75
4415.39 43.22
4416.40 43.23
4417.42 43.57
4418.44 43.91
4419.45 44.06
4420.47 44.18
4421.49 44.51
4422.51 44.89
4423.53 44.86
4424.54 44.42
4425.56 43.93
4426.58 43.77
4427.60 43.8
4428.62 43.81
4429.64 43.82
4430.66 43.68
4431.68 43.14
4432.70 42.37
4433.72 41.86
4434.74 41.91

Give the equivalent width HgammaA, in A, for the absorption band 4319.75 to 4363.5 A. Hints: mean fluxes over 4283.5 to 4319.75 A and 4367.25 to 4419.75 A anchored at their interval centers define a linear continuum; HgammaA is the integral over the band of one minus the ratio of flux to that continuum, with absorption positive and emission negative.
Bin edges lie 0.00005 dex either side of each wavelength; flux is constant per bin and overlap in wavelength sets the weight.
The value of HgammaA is 6.5 A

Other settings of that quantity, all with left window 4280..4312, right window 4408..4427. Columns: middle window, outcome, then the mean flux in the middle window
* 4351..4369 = 0.45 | 40.2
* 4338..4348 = 3.47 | 26.5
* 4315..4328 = -0.70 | 41.7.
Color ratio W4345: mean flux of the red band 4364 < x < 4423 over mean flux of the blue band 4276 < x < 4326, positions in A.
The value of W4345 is 1.1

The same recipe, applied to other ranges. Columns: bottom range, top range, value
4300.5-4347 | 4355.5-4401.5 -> 1.19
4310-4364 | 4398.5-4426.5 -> 1.23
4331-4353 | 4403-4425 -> 1.50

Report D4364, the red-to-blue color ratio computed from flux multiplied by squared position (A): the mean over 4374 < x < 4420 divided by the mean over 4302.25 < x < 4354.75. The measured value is 1.27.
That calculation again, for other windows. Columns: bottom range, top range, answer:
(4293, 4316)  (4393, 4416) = 1.22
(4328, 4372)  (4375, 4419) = 1.26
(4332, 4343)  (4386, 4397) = 1.56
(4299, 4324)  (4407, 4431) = 1.17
